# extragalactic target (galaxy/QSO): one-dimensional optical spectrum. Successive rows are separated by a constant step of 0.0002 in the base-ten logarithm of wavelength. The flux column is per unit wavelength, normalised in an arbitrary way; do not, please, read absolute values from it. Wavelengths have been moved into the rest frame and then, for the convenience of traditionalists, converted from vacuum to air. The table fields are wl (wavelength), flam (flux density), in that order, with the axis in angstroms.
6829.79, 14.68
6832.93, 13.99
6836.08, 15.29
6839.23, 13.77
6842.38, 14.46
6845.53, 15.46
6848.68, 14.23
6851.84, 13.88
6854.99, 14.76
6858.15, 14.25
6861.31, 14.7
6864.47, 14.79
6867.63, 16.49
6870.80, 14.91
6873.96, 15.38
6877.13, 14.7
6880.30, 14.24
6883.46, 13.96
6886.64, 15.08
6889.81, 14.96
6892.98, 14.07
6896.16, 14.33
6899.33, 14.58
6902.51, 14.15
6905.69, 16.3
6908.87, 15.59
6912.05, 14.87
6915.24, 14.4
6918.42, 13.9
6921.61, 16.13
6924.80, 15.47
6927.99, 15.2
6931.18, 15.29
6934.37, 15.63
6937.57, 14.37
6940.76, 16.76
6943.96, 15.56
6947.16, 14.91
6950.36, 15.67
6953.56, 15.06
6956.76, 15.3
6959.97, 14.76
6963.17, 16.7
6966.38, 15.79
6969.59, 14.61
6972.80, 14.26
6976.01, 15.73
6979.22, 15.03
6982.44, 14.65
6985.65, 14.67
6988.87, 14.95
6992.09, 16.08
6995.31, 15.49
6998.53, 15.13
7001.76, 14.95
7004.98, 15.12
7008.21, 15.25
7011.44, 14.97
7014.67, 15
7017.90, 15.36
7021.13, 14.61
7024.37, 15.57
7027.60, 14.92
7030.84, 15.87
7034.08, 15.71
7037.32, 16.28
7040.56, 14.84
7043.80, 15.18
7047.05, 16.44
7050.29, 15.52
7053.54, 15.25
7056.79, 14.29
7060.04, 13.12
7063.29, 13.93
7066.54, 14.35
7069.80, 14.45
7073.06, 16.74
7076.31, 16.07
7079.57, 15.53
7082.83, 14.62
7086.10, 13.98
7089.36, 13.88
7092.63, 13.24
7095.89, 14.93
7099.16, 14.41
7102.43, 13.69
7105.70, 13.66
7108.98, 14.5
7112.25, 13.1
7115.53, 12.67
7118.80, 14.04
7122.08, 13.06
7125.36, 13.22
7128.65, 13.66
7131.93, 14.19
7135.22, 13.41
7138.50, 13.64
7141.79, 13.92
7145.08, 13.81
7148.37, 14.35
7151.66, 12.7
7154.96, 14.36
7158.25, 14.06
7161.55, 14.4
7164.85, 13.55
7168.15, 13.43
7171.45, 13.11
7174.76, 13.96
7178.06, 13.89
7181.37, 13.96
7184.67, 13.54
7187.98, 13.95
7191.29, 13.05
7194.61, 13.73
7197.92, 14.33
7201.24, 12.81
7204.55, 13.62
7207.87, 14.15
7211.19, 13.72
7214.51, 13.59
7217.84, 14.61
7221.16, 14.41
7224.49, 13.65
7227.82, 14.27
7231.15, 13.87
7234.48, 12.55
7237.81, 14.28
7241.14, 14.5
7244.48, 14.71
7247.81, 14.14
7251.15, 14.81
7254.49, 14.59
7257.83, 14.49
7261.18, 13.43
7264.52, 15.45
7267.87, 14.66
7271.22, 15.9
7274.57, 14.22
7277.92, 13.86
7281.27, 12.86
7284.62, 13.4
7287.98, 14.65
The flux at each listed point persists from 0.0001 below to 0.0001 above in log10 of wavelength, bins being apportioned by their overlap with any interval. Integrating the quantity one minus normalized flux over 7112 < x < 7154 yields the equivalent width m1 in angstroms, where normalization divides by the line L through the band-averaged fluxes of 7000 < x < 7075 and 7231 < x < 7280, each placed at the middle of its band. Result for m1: 3.5 angstroms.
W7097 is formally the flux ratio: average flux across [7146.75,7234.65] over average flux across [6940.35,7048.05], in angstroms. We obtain 0.90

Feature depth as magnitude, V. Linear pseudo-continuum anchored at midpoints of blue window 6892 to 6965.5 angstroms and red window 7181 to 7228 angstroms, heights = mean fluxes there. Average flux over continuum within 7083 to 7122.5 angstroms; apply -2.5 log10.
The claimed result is 0.04 mag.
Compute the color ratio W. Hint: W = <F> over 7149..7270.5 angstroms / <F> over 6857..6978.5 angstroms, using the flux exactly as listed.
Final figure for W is 0.93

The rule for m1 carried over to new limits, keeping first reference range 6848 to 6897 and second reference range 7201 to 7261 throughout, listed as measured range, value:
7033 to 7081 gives -2.71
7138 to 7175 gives 1.09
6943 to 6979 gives -1.89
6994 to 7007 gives -0.64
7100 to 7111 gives 0.25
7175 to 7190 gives 0.33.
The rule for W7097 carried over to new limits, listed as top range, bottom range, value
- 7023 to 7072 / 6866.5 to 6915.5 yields 1.01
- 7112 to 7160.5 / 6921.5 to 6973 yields 0.89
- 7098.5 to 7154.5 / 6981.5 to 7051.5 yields 0.89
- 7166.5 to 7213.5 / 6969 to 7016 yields 0.91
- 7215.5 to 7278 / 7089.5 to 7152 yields 1.05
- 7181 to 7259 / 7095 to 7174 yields 1.02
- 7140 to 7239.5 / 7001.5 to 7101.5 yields 0.92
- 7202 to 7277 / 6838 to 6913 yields 0.97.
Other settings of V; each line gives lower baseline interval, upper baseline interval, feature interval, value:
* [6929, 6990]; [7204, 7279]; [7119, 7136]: 0.08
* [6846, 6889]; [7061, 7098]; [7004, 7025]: -0.03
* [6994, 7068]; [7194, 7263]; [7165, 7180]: 0.06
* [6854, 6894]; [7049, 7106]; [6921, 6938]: -0.05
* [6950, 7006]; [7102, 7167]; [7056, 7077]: -0.02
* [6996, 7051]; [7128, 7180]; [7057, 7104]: 0.01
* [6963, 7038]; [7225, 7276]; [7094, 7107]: 0.05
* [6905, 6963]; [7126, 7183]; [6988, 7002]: -0.04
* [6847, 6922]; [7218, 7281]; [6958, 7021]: -0.04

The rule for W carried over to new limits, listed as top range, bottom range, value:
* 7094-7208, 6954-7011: 0.90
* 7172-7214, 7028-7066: 0.91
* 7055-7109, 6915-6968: 0.94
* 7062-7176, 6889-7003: 0.93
